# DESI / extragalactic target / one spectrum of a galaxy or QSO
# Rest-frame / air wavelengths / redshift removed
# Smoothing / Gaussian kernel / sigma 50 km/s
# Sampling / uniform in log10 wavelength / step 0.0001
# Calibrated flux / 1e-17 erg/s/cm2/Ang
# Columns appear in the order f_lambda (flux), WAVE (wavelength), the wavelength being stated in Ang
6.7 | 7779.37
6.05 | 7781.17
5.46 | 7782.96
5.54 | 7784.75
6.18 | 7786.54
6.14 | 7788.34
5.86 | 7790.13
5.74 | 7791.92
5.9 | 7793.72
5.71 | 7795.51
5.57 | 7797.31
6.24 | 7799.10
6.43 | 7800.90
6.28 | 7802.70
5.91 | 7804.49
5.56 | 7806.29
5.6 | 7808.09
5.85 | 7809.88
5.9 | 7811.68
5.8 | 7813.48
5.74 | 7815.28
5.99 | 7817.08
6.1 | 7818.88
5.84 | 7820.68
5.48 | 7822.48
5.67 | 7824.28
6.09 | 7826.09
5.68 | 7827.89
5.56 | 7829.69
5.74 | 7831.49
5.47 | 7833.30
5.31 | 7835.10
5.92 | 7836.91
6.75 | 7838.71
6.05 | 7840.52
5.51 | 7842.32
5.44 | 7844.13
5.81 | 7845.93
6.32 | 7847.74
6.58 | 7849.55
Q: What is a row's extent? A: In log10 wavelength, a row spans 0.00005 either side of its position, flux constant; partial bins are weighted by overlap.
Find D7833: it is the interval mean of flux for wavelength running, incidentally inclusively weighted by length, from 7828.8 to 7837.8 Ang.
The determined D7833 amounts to 5.6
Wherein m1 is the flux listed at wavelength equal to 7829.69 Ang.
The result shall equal 5.56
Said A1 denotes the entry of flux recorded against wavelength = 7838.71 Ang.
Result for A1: 6.75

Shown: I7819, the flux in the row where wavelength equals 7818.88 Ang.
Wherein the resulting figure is 6.1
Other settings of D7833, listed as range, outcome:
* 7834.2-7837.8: 5.61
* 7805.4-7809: 5.59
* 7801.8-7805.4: 6.1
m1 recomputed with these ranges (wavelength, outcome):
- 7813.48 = 5.8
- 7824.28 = 5.67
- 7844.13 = 5.44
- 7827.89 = 5.68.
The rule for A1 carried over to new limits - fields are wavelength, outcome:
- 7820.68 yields 5.84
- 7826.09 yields 6.09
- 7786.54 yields 6.18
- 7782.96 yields 5.46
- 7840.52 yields 6.05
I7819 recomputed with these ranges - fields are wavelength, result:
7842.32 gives 5.51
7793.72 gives 5.9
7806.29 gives 5.56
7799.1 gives 6.24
